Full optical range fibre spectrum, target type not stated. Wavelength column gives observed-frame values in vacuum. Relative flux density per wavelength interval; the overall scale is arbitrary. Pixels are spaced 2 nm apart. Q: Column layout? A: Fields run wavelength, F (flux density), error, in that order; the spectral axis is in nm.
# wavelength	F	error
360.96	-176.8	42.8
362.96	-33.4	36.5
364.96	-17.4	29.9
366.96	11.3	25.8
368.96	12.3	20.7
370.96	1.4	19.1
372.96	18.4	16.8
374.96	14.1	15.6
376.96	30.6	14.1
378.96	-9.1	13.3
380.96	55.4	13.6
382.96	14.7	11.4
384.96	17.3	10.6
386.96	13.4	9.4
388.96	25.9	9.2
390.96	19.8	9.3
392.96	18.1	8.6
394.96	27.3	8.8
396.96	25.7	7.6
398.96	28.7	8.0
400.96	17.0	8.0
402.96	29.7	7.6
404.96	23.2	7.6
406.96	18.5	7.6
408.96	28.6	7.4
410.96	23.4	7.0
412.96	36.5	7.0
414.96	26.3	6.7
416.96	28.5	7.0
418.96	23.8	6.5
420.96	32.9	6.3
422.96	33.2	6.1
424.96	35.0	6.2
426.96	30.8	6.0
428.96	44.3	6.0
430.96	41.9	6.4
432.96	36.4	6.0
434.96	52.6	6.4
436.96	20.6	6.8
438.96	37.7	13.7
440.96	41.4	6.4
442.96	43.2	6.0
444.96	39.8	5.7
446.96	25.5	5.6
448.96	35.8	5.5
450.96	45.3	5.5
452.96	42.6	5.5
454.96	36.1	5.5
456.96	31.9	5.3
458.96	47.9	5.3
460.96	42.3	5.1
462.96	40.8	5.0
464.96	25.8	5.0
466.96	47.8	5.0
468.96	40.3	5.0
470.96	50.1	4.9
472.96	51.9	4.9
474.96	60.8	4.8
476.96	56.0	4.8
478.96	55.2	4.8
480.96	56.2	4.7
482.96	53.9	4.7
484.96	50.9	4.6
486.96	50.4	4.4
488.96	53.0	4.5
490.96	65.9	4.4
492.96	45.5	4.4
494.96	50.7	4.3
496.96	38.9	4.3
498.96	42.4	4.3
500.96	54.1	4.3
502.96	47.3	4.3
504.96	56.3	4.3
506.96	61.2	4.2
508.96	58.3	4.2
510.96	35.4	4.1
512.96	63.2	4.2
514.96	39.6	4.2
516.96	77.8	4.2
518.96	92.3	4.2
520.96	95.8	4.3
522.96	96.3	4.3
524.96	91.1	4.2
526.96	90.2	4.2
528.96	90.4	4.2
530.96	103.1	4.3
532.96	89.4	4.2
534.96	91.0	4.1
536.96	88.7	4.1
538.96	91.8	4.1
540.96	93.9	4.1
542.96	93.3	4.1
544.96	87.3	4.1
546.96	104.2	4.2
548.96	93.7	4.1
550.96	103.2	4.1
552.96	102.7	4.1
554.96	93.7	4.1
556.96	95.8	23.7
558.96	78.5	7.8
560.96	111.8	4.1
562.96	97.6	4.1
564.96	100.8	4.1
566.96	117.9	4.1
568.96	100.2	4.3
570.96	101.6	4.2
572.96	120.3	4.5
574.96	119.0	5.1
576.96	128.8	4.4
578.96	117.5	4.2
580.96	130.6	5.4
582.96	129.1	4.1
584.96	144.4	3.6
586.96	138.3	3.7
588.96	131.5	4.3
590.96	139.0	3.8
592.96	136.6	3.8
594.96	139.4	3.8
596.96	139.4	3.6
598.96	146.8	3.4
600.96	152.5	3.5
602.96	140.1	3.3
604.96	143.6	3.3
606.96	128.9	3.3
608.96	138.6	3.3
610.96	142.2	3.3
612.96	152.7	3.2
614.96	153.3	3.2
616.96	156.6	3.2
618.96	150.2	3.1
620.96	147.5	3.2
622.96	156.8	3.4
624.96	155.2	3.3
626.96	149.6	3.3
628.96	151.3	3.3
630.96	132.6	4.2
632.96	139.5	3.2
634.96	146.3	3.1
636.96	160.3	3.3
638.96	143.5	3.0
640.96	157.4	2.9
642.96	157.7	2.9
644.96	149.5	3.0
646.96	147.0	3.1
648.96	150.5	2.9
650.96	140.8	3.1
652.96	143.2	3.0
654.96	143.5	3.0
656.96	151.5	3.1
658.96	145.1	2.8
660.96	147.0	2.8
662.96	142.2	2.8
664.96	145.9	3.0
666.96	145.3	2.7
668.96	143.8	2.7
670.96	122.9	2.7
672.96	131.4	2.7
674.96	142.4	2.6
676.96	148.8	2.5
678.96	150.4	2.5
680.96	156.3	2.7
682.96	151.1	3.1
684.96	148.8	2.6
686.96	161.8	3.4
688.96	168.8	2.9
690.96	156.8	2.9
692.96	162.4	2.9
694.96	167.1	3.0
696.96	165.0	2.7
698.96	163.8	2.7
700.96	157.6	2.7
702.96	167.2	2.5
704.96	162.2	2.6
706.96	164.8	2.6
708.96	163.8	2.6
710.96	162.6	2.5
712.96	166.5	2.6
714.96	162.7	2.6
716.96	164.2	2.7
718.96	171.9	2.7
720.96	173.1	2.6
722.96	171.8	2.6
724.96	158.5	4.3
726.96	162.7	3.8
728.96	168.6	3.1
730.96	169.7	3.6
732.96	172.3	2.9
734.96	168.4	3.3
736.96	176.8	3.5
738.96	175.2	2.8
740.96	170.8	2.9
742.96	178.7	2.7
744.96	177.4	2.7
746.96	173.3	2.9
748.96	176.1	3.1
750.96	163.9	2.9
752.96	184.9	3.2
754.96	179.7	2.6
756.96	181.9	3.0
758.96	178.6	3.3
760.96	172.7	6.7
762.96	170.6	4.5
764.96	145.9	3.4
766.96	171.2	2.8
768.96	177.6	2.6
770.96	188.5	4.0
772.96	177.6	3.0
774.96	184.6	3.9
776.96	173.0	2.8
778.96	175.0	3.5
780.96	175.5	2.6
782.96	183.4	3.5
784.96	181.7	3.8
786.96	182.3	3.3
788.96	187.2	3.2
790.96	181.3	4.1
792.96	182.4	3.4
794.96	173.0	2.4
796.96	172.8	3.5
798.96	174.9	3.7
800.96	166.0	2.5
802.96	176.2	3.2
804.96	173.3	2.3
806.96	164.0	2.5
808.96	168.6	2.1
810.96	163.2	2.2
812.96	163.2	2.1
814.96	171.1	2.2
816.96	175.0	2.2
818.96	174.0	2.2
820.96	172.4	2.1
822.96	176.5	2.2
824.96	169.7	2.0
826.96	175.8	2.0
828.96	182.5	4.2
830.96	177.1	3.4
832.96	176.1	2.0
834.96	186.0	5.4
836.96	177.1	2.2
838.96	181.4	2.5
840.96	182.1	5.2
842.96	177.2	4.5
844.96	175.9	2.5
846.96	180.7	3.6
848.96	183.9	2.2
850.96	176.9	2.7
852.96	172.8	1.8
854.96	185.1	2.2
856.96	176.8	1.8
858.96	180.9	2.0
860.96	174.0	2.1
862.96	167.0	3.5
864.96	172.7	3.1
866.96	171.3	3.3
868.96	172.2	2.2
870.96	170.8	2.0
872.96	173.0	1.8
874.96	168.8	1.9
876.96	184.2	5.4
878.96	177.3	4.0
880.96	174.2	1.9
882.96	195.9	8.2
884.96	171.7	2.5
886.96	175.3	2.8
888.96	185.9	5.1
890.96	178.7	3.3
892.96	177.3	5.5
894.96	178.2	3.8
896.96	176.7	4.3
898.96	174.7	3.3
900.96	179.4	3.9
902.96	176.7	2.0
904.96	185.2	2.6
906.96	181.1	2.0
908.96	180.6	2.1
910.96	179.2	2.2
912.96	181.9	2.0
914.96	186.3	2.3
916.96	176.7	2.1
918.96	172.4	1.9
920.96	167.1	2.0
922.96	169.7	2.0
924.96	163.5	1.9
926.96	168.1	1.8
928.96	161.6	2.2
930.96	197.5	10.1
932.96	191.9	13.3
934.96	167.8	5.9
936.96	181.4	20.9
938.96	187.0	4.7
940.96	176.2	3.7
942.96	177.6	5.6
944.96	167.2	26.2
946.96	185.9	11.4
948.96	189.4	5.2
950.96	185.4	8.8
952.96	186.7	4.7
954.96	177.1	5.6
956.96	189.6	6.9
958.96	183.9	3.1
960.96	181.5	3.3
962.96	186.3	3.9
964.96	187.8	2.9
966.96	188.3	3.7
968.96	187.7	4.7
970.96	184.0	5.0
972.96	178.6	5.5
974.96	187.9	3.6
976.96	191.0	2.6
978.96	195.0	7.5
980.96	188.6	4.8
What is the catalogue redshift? 0.298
